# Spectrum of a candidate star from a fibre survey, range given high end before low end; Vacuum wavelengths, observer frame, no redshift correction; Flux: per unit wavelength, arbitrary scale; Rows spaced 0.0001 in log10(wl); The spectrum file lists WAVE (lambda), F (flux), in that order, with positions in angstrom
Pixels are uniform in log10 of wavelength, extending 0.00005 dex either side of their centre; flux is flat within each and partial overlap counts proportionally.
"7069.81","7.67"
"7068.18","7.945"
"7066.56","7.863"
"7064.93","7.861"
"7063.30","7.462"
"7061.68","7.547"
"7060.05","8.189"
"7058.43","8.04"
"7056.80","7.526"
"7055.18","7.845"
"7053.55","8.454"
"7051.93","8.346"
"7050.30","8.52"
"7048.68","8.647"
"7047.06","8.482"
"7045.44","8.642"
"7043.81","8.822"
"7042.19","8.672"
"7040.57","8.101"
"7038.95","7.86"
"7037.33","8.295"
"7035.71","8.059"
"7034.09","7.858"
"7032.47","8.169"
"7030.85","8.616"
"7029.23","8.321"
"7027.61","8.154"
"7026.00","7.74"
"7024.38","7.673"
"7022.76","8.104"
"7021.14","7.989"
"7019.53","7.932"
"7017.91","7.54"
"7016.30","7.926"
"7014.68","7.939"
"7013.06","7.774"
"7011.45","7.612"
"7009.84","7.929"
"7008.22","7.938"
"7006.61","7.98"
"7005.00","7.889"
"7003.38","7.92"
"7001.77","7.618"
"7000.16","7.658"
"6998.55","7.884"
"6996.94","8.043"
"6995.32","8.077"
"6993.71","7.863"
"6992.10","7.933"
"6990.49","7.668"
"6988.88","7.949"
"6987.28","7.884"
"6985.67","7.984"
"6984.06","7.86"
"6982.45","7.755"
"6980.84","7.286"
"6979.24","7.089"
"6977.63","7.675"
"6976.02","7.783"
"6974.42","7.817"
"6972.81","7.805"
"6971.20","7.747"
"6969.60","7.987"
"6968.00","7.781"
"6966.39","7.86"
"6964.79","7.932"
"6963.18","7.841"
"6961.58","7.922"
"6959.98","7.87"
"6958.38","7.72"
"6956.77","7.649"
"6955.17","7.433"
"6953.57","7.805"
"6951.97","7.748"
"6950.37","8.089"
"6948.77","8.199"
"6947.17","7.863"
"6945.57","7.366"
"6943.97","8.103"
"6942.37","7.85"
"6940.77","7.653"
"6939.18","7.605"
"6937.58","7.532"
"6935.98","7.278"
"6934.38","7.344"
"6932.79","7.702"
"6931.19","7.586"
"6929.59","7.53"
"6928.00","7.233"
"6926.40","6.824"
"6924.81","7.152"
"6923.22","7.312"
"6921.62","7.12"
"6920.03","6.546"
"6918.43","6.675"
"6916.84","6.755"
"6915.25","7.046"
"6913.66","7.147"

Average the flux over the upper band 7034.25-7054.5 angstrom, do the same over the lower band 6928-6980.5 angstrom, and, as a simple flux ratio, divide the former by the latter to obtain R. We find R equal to 1.09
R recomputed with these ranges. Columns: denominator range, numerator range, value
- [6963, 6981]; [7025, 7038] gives 1.05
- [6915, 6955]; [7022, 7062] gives 1.10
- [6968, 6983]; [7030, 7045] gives 1.08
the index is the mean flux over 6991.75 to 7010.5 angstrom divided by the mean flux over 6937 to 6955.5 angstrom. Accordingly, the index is 1.01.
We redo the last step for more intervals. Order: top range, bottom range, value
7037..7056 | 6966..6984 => 1.09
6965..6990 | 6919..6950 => 1.04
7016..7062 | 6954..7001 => 1.05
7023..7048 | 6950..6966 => 1.06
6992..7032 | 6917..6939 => 1.10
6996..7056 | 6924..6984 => 1.05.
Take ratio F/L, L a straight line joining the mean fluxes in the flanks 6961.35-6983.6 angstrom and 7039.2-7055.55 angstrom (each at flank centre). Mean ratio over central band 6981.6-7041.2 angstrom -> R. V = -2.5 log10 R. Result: 0.023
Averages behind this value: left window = 7.73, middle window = 7.93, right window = 8.45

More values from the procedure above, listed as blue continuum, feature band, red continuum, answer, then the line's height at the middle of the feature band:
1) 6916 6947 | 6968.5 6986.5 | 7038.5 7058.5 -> 0.00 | 7.72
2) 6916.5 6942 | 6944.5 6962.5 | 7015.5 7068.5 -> -0.05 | 7.44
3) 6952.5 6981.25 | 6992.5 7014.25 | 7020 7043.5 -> 0.01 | 7.95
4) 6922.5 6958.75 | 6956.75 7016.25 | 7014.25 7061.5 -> 0.01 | 7.85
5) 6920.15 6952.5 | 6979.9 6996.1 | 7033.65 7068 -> 0.00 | 7.81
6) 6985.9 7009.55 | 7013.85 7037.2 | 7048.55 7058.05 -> 0.00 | 8.03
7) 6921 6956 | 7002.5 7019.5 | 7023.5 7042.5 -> 0.02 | 7.98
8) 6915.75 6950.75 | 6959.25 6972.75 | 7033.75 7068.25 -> -0.03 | 7.62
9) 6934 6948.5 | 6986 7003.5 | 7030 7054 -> 0.02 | 8.03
